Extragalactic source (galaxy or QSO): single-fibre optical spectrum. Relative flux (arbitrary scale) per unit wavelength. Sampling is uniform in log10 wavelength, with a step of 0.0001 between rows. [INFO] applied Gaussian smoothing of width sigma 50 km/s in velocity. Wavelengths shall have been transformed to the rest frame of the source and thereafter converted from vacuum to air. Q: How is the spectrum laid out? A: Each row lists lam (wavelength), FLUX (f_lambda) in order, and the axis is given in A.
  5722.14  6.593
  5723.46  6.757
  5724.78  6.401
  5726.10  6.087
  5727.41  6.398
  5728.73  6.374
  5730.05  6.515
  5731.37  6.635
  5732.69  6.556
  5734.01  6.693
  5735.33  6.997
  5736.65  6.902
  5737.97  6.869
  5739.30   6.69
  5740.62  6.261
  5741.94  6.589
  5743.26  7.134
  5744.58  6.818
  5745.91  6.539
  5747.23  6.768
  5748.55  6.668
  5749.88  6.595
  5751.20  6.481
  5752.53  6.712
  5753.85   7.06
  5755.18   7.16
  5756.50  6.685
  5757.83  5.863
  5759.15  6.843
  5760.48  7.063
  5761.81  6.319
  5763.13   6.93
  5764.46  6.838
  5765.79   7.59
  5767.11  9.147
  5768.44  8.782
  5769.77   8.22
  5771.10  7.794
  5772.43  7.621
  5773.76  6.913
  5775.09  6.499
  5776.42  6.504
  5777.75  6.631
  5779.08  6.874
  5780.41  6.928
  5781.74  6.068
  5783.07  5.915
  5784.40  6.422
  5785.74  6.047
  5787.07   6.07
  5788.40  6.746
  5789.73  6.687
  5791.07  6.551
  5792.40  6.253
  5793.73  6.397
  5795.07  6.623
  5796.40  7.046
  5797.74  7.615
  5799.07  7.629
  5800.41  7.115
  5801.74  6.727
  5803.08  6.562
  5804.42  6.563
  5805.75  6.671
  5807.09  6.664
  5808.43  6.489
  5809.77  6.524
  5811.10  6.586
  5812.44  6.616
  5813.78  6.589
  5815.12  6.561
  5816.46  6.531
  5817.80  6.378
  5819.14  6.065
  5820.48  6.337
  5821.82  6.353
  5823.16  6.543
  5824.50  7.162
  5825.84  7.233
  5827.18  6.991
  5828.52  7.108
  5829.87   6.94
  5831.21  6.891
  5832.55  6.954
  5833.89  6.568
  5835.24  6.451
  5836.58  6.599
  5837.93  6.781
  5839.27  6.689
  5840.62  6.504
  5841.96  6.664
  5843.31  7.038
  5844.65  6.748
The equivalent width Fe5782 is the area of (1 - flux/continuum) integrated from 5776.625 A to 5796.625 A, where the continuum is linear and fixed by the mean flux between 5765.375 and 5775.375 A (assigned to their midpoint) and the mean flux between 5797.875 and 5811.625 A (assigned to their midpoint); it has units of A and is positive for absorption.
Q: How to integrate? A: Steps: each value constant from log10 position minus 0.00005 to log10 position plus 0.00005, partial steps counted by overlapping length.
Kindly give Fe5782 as 2.4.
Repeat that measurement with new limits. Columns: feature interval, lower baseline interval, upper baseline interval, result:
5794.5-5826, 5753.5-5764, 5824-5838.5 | 0.58 A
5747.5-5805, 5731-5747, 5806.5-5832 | -1.55 A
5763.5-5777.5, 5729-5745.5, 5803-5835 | -1.80 A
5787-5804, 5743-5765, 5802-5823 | -0.58 A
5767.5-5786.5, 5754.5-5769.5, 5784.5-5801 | 0.05 A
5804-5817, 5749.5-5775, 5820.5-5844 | 0.61 A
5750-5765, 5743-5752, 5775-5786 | -0.23 A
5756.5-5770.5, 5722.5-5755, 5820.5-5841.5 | -1.35 A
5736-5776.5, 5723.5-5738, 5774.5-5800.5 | -2.47 A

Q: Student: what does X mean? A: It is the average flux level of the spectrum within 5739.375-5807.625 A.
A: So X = 6.85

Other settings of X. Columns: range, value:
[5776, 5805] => 6.64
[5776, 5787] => 6.4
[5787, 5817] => 6.7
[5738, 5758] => 6.69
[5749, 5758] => 6.69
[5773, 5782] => 6.67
